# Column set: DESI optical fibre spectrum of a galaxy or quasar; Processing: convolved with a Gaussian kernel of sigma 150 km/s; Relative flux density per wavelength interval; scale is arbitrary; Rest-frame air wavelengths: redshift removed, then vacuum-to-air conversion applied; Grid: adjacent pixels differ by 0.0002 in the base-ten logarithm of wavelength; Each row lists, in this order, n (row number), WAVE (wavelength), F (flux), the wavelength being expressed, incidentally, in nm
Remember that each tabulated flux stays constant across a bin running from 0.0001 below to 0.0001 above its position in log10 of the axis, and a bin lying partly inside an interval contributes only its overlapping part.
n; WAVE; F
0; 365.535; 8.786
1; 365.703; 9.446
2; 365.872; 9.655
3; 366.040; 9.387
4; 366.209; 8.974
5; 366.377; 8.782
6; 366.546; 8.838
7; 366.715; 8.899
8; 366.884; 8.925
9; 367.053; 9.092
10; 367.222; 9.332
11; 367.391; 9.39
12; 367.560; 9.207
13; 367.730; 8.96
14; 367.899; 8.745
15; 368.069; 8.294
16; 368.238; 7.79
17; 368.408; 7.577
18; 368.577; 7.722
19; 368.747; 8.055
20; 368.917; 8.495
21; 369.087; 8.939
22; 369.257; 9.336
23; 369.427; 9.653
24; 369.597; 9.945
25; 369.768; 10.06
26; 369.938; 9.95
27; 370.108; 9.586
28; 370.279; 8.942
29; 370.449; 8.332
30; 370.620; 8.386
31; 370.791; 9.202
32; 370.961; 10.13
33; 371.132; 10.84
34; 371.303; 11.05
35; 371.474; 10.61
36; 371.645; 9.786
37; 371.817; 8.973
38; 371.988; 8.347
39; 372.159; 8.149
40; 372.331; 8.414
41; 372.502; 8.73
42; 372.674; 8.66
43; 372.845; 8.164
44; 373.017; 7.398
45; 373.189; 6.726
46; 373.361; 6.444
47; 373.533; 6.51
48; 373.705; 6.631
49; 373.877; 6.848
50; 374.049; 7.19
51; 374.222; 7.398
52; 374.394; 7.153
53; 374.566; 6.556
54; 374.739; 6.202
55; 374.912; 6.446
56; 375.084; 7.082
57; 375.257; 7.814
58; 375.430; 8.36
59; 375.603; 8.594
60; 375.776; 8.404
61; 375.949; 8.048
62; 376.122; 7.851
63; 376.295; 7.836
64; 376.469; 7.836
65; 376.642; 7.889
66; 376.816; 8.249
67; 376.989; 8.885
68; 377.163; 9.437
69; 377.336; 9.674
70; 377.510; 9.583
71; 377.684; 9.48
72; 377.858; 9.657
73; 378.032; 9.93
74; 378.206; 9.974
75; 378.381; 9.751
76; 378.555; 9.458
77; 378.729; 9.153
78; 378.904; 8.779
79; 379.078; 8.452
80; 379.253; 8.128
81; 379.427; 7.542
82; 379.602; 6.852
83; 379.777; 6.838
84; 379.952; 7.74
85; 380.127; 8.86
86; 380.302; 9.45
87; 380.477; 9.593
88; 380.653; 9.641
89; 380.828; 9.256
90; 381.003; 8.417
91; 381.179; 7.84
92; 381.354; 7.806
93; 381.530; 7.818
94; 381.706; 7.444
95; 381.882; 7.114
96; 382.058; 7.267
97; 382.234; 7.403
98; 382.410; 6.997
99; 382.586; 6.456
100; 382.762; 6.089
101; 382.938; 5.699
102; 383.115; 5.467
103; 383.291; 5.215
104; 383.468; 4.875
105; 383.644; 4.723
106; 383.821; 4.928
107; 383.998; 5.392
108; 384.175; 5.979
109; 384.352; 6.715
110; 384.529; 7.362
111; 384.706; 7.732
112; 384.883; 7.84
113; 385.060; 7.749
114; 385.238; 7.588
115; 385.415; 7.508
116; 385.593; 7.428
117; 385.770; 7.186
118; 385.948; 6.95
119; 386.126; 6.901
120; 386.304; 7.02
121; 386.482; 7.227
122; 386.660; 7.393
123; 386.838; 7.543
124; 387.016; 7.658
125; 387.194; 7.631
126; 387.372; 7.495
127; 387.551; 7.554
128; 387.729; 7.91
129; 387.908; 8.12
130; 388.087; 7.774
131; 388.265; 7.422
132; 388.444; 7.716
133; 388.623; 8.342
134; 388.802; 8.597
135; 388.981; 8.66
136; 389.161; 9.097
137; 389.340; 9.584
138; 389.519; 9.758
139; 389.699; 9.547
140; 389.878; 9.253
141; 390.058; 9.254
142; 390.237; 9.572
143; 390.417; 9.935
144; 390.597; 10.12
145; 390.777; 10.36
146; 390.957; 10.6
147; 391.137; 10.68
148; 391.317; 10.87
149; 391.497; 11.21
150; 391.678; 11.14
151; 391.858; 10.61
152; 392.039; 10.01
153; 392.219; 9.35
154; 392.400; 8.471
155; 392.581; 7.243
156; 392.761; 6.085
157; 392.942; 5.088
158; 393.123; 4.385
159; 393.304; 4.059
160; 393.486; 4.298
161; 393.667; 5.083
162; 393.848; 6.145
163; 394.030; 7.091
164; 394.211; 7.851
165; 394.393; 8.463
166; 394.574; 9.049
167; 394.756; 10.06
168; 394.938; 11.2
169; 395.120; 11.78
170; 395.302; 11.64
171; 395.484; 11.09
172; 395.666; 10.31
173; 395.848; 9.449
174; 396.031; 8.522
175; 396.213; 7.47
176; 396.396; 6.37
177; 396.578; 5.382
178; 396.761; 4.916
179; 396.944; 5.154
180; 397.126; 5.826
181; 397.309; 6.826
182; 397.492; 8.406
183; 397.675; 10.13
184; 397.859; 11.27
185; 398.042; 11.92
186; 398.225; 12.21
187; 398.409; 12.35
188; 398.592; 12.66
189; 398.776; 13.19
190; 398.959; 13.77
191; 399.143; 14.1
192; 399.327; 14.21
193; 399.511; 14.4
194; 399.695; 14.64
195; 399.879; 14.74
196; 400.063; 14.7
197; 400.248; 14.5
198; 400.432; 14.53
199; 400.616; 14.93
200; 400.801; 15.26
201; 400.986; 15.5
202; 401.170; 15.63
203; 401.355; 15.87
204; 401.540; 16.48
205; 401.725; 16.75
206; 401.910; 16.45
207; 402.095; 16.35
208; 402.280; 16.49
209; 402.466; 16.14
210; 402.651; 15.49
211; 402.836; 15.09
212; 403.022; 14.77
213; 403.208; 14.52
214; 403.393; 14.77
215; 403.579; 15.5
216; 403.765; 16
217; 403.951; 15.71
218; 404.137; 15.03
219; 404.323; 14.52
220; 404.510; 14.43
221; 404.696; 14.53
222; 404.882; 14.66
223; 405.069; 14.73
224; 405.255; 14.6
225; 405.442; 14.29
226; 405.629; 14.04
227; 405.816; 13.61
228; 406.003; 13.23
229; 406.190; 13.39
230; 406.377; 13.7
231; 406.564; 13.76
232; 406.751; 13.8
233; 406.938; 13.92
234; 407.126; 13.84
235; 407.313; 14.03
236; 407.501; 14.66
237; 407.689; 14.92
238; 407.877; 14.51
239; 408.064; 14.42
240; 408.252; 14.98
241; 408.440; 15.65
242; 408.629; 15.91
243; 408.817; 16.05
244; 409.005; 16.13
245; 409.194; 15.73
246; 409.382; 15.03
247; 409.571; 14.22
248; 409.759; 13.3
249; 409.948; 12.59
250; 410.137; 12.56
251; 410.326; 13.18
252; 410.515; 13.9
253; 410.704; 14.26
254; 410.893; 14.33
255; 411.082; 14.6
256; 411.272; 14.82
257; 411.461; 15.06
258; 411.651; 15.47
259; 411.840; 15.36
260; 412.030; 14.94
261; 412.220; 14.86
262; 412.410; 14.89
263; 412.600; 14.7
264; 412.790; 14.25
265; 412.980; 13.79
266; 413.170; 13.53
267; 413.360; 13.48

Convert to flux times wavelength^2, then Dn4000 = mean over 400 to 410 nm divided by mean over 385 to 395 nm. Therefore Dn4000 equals 1.95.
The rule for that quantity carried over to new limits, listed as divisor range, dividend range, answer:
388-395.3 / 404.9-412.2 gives 1.81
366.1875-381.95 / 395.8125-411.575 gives 1.87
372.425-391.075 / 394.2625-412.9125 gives 1.91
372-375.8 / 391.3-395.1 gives 1.19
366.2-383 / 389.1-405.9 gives 1.55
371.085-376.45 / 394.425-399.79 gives 1.46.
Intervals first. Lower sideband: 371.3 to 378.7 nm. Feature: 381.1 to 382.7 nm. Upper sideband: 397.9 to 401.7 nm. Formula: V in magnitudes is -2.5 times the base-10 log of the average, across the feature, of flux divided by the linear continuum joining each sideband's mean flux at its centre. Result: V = 0.33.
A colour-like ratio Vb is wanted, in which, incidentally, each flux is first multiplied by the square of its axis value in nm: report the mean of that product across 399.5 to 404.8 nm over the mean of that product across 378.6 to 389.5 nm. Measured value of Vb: 2.24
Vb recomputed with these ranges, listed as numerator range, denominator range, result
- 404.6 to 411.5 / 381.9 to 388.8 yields 2.30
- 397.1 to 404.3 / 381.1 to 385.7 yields 2.30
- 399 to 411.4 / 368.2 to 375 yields 2.09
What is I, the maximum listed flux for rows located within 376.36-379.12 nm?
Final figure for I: 9.974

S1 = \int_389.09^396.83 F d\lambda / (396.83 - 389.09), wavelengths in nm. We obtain 8.67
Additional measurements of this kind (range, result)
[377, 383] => 8.35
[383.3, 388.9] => 7.15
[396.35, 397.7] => 6.47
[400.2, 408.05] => 14.9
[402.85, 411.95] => 14.5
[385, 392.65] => 8.66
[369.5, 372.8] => 9.36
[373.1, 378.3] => 7.96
